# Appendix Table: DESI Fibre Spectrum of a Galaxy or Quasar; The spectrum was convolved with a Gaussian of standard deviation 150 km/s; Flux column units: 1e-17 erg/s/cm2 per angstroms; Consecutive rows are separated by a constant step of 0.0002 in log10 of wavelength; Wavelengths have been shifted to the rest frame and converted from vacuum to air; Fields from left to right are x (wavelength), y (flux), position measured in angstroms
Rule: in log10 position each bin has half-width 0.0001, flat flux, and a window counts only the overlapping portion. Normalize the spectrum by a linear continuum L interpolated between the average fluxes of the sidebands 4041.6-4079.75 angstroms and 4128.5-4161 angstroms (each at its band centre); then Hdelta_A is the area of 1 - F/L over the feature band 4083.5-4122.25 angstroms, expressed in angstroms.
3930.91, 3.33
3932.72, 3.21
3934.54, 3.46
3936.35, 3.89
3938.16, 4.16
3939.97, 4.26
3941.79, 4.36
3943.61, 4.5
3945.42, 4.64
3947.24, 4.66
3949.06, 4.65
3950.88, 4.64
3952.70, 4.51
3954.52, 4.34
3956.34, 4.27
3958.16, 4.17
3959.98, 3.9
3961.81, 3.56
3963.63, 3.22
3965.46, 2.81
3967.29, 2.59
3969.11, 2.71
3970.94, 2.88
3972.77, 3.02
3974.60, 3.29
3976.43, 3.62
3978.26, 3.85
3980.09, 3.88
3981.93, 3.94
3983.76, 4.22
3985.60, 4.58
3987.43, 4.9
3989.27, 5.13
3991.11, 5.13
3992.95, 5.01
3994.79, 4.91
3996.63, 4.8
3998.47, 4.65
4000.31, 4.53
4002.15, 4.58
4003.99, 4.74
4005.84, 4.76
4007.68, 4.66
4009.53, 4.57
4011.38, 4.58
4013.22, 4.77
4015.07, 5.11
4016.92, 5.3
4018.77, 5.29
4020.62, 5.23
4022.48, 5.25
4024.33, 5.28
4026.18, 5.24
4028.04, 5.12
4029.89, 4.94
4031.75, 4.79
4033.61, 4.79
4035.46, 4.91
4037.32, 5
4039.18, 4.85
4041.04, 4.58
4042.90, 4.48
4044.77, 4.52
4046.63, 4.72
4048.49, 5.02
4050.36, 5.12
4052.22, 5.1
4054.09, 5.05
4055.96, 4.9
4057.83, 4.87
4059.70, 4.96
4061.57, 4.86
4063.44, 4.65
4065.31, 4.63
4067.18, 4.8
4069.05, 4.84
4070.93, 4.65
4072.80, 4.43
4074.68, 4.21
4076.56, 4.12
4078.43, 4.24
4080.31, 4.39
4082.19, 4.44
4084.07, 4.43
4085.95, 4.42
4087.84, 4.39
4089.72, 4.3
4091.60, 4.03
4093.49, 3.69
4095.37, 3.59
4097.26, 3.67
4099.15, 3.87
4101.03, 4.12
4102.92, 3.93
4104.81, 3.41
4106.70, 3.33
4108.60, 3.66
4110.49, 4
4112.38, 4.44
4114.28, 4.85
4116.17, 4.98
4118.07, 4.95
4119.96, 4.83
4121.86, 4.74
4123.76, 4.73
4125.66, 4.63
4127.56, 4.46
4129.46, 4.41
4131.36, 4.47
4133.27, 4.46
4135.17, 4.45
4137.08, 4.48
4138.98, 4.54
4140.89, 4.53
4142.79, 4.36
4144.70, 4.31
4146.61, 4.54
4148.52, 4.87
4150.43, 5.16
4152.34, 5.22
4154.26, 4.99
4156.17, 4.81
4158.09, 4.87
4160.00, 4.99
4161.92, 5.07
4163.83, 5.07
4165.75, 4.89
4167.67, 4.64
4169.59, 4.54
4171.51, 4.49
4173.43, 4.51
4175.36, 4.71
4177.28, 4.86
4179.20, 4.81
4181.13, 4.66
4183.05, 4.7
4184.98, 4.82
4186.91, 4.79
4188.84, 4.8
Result 4.35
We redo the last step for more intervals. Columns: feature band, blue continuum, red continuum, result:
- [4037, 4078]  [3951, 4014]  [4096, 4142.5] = -4.7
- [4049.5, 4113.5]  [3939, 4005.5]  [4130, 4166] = 2.4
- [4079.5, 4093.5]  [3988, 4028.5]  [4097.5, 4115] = -0.5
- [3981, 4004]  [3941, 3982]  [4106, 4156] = -4.3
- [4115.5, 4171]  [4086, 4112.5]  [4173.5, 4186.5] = -4.7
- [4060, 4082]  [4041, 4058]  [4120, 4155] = 1.2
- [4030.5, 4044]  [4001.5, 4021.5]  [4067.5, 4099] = -0.4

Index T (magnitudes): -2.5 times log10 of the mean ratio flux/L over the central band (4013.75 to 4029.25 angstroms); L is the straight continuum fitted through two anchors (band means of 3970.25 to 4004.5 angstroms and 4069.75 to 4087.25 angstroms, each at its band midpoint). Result -0.20 mag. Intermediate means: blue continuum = 4.3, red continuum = 4.37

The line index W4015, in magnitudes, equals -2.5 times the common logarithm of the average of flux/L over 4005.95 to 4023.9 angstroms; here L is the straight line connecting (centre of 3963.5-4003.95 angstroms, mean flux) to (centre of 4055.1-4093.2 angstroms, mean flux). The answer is -0.18 mag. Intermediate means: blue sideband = 4.04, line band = 4.97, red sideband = 4.51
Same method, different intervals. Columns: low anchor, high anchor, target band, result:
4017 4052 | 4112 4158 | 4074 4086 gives 0.12 mag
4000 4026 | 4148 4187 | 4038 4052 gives 0.03 mag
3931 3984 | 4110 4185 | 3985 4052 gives -0.19 mag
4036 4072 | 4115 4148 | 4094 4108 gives 0.25 mag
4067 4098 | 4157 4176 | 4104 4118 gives 0.07 mag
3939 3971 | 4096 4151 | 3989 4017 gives -0.18 mag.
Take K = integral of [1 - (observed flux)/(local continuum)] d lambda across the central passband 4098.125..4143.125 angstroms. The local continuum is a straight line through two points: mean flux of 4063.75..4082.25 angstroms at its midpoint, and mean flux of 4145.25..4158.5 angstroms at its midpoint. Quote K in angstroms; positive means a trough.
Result 3.6 angstroms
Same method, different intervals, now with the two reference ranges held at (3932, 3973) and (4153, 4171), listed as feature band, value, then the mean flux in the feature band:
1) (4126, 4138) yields 0.7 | 4.46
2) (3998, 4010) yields -1.6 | 4.65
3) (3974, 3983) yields 0.6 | 3.74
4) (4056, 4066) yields -1.0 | 4.81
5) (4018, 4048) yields -4.9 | 4.94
